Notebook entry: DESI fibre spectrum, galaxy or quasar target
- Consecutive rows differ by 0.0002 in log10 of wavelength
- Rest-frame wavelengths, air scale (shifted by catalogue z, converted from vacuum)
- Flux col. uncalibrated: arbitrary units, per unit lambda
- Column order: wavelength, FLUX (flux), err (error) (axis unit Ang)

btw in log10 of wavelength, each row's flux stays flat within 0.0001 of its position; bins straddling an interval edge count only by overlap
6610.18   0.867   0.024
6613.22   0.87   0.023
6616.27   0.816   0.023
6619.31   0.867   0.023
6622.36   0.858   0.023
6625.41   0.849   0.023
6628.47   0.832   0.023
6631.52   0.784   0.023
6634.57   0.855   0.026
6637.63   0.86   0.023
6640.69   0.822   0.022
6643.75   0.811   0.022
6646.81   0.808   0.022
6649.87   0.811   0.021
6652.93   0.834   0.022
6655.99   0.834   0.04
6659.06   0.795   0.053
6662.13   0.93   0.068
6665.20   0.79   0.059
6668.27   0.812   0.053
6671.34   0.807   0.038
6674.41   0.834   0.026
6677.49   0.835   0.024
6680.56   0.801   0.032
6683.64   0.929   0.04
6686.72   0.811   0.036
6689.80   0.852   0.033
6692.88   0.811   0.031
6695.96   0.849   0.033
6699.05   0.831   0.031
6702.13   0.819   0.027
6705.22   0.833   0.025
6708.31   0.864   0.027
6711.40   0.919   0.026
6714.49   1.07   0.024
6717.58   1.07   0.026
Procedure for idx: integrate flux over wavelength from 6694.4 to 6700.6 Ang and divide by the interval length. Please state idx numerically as 0.84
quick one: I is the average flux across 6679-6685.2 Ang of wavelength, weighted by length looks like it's 0.865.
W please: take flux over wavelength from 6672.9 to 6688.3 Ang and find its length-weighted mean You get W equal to 0.842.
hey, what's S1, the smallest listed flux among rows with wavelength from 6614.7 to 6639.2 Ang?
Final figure 0.784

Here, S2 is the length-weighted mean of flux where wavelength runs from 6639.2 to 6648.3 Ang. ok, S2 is 0.814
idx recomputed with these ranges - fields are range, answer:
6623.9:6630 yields 0.84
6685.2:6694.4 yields 0.825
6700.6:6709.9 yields 0.839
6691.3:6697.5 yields 0.831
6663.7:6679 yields 0.816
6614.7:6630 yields 0.844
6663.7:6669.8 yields 0.801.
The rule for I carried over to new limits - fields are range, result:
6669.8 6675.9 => 0.821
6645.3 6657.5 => 0.822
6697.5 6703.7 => 0.825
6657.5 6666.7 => 0.838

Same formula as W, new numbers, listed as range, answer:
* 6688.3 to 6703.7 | 0.832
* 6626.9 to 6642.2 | 0.83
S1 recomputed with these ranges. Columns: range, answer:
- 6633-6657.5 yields 0.808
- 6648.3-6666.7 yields 0.79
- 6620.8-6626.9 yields 0.849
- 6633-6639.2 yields 0.855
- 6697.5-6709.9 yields 0.819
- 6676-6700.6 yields 0.801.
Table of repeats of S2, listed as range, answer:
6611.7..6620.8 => 0.852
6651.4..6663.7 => 0.848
